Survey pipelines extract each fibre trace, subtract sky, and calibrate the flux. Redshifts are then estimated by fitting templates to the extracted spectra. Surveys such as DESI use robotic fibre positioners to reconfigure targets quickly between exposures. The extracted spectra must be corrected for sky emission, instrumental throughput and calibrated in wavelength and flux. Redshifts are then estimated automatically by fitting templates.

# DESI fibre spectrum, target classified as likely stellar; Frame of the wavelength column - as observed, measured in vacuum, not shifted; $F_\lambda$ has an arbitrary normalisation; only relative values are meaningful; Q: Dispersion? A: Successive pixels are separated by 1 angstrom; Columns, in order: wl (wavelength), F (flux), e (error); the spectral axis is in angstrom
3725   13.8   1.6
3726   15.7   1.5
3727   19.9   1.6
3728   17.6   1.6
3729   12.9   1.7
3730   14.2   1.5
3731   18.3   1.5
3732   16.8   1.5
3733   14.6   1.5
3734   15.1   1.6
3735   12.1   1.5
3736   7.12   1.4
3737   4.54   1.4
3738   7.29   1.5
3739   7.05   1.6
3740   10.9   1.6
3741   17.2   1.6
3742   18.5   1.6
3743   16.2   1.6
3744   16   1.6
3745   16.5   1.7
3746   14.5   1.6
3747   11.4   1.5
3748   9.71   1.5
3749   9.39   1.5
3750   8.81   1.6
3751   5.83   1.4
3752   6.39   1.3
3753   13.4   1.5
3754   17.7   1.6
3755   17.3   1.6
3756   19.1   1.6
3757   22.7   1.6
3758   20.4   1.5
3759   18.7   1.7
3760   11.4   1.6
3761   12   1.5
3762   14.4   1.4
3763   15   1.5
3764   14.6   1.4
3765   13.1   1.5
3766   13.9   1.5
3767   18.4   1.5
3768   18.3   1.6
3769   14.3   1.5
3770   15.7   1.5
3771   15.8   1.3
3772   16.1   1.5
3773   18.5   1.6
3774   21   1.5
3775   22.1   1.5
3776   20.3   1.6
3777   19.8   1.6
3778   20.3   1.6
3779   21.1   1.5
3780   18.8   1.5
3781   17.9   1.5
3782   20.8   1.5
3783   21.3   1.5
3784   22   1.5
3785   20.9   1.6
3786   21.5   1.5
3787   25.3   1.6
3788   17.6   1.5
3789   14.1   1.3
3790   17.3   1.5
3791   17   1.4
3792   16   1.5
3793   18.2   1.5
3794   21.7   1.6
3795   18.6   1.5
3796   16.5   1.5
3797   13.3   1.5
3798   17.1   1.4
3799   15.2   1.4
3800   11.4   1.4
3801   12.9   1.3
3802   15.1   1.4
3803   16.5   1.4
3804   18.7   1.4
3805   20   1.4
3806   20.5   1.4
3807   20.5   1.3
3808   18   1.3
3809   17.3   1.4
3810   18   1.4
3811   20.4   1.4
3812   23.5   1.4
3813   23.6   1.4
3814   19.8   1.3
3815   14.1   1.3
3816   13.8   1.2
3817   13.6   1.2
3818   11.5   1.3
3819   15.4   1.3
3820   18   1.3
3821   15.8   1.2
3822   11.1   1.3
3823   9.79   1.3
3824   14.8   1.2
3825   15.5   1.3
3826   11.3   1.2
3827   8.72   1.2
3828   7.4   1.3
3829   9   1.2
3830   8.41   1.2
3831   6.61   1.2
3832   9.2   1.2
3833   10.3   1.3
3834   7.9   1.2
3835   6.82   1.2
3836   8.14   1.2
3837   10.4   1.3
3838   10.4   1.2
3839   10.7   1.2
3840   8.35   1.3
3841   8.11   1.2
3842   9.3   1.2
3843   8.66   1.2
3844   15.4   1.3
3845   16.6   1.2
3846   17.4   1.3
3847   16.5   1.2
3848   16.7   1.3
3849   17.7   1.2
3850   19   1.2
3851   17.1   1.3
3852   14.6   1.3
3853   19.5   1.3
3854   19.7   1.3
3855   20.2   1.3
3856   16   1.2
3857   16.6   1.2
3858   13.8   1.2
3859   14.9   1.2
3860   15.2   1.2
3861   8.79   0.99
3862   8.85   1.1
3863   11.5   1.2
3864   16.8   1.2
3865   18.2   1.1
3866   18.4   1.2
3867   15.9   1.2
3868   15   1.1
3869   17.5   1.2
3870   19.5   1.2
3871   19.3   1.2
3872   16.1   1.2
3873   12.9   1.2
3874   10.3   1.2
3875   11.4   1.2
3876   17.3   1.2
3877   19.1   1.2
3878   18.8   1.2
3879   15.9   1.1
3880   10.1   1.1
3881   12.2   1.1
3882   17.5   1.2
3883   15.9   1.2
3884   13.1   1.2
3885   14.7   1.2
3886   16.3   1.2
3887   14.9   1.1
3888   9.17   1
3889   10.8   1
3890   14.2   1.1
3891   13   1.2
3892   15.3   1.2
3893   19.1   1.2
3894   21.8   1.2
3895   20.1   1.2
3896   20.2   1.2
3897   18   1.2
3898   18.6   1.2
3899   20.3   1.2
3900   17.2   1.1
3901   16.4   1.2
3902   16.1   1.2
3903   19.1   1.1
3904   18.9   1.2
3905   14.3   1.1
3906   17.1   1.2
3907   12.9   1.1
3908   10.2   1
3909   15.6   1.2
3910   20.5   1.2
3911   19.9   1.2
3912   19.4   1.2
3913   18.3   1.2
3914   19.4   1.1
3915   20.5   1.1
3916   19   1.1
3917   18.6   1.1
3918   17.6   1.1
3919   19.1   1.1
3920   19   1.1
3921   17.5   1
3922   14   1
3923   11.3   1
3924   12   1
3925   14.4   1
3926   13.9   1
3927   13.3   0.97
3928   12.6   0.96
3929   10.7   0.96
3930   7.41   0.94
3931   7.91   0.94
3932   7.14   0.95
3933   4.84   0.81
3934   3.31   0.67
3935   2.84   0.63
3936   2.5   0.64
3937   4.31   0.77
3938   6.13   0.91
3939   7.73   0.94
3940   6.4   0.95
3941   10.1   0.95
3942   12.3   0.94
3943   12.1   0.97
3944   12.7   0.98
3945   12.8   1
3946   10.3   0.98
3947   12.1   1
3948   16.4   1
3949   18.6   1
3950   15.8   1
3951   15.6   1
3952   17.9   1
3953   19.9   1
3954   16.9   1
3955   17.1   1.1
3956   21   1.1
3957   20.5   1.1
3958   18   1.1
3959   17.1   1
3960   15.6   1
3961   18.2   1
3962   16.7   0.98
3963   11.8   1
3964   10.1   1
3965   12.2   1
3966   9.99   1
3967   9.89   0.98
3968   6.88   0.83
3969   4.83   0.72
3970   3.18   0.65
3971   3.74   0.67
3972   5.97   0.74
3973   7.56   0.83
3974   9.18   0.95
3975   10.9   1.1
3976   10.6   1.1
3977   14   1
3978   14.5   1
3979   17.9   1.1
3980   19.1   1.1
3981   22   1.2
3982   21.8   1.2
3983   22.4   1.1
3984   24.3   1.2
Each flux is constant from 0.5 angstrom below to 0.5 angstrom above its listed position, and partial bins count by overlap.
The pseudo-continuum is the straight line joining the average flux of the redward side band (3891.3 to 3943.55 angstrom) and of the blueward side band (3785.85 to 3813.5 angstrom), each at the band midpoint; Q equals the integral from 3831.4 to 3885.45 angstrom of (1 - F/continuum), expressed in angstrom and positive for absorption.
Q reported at 6.0 angstrom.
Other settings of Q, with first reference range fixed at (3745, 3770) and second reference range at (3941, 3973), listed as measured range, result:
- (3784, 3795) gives -3.9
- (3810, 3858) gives 0.5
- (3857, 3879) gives -2.5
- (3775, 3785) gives -4.4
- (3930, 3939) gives 5.5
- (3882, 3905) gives -4.9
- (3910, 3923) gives -4.7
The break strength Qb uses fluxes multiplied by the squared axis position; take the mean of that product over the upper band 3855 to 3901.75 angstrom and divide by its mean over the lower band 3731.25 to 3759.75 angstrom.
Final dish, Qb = 1.25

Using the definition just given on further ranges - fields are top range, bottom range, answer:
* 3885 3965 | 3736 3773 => 1.14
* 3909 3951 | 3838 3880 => 0.88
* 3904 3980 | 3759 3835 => 0.87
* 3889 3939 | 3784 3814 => 0.84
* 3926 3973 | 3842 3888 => 0.77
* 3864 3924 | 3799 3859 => 1.19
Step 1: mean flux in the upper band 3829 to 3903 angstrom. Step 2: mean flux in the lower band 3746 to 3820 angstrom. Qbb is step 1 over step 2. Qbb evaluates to 0.9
